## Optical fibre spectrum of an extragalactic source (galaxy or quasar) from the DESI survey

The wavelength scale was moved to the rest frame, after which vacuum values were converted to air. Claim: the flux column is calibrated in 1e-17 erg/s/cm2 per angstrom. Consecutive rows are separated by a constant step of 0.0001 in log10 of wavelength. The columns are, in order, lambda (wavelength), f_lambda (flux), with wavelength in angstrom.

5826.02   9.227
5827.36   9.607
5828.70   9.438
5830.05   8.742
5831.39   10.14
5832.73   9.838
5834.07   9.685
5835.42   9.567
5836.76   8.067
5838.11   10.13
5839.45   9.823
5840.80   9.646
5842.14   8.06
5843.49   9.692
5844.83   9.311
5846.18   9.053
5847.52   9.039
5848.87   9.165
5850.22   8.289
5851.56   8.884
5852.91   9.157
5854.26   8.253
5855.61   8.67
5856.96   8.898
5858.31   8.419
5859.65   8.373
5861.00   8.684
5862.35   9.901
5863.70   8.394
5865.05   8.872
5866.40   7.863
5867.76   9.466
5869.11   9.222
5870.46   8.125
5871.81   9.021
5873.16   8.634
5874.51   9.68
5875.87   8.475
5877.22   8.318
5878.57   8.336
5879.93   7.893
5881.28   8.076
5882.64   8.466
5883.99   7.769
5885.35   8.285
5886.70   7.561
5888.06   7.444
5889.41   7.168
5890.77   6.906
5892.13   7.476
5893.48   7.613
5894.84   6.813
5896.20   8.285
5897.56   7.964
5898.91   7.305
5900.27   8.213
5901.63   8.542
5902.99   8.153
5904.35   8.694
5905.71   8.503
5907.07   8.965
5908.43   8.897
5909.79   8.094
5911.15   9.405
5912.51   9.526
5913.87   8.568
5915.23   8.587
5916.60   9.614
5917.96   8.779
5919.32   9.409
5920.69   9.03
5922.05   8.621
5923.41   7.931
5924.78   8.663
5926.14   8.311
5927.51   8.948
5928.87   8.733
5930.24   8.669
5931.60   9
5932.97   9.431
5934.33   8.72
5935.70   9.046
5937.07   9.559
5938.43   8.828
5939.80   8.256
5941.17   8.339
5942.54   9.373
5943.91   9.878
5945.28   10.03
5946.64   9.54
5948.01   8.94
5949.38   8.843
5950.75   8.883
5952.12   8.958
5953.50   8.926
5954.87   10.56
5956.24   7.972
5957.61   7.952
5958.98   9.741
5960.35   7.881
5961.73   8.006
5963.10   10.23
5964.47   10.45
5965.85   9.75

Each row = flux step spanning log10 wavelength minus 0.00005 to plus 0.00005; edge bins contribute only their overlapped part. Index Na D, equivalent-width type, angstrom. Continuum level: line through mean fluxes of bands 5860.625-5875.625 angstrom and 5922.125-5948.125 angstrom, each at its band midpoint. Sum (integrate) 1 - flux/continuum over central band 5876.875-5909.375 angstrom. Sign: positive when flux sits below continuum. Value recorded 3.4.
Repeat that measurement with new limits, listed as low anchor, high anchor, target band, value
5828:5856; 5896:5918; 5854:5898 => 2.95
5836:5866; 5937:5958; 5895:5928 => 1.52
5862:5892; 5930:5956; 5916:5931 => 0.18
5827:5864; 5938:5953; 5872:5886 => 1.05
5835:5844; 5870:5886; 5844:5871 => 0.19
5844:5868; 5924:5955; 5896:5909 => 0.85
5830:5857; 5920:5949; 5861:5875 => 0.32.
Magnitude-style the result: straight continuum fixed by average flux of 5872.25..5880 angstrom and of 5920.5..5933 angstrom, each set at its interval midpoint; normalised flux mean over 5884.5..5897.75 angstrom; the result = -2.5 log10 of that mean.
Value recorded 0.15 mag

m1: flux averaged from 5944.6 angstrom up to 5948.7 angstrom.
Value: 9.52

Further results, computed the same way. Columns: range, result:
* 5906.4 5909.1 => 8.93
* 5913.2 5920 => 8.99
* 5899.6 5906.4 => 8.42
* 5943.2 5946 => 9.97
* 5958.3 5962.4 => 8.53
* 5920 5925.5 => 8.56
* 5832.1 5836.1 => 9.69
